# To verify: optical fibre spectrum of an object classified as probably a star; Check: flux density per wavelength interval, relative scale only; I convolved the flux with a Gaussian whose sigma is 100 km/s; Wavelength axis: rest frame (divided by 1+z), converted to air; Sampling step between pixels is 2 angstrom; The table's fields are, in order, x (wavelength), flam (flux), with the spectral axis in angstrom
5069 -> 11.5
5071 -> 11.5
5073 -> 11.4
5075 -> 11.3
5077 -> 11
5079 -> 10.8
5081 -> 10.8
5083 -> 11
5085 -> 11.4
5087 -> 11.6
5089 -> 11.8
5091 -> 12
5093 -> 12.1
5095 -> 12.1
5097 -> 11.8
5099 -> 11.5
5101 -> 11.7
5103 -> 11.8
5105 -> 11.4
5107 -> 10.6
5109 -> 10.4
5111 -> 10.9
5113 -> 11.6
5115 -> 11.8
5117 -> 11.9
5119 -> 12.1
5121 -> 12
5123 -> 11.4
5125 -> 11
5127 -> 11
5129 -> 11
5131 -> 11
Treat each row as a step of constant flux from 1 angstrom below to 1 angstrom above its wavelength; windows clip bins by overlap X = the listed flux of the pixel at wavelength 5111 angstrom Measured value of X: 10.9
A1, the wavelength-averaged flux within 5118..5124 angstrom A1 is 11.8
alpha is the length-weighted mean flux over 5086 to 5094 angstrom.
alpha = 11.9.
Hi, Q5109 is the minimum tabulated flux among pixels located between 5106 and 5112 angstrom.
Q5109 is 10.4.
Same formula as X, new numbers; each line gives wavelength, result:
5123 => 11.4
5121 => 12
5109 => 10.4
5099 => 11.5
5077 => 11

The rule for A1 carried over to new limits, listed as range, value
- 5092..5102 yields 11.8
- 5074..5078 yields 11.2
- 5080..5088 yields 11.2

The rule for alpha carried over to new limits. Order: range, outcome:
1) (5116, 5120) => 12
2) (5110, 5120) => 11.7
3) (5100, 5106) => 11.6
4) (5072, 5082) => 11.1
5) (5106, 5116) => 11.1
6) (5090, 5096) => 12.1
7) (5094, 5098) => 11.9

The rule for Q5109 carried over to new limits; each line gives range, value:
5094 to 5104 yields 11.5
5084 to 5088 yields 11.4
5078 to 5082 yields 10.8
